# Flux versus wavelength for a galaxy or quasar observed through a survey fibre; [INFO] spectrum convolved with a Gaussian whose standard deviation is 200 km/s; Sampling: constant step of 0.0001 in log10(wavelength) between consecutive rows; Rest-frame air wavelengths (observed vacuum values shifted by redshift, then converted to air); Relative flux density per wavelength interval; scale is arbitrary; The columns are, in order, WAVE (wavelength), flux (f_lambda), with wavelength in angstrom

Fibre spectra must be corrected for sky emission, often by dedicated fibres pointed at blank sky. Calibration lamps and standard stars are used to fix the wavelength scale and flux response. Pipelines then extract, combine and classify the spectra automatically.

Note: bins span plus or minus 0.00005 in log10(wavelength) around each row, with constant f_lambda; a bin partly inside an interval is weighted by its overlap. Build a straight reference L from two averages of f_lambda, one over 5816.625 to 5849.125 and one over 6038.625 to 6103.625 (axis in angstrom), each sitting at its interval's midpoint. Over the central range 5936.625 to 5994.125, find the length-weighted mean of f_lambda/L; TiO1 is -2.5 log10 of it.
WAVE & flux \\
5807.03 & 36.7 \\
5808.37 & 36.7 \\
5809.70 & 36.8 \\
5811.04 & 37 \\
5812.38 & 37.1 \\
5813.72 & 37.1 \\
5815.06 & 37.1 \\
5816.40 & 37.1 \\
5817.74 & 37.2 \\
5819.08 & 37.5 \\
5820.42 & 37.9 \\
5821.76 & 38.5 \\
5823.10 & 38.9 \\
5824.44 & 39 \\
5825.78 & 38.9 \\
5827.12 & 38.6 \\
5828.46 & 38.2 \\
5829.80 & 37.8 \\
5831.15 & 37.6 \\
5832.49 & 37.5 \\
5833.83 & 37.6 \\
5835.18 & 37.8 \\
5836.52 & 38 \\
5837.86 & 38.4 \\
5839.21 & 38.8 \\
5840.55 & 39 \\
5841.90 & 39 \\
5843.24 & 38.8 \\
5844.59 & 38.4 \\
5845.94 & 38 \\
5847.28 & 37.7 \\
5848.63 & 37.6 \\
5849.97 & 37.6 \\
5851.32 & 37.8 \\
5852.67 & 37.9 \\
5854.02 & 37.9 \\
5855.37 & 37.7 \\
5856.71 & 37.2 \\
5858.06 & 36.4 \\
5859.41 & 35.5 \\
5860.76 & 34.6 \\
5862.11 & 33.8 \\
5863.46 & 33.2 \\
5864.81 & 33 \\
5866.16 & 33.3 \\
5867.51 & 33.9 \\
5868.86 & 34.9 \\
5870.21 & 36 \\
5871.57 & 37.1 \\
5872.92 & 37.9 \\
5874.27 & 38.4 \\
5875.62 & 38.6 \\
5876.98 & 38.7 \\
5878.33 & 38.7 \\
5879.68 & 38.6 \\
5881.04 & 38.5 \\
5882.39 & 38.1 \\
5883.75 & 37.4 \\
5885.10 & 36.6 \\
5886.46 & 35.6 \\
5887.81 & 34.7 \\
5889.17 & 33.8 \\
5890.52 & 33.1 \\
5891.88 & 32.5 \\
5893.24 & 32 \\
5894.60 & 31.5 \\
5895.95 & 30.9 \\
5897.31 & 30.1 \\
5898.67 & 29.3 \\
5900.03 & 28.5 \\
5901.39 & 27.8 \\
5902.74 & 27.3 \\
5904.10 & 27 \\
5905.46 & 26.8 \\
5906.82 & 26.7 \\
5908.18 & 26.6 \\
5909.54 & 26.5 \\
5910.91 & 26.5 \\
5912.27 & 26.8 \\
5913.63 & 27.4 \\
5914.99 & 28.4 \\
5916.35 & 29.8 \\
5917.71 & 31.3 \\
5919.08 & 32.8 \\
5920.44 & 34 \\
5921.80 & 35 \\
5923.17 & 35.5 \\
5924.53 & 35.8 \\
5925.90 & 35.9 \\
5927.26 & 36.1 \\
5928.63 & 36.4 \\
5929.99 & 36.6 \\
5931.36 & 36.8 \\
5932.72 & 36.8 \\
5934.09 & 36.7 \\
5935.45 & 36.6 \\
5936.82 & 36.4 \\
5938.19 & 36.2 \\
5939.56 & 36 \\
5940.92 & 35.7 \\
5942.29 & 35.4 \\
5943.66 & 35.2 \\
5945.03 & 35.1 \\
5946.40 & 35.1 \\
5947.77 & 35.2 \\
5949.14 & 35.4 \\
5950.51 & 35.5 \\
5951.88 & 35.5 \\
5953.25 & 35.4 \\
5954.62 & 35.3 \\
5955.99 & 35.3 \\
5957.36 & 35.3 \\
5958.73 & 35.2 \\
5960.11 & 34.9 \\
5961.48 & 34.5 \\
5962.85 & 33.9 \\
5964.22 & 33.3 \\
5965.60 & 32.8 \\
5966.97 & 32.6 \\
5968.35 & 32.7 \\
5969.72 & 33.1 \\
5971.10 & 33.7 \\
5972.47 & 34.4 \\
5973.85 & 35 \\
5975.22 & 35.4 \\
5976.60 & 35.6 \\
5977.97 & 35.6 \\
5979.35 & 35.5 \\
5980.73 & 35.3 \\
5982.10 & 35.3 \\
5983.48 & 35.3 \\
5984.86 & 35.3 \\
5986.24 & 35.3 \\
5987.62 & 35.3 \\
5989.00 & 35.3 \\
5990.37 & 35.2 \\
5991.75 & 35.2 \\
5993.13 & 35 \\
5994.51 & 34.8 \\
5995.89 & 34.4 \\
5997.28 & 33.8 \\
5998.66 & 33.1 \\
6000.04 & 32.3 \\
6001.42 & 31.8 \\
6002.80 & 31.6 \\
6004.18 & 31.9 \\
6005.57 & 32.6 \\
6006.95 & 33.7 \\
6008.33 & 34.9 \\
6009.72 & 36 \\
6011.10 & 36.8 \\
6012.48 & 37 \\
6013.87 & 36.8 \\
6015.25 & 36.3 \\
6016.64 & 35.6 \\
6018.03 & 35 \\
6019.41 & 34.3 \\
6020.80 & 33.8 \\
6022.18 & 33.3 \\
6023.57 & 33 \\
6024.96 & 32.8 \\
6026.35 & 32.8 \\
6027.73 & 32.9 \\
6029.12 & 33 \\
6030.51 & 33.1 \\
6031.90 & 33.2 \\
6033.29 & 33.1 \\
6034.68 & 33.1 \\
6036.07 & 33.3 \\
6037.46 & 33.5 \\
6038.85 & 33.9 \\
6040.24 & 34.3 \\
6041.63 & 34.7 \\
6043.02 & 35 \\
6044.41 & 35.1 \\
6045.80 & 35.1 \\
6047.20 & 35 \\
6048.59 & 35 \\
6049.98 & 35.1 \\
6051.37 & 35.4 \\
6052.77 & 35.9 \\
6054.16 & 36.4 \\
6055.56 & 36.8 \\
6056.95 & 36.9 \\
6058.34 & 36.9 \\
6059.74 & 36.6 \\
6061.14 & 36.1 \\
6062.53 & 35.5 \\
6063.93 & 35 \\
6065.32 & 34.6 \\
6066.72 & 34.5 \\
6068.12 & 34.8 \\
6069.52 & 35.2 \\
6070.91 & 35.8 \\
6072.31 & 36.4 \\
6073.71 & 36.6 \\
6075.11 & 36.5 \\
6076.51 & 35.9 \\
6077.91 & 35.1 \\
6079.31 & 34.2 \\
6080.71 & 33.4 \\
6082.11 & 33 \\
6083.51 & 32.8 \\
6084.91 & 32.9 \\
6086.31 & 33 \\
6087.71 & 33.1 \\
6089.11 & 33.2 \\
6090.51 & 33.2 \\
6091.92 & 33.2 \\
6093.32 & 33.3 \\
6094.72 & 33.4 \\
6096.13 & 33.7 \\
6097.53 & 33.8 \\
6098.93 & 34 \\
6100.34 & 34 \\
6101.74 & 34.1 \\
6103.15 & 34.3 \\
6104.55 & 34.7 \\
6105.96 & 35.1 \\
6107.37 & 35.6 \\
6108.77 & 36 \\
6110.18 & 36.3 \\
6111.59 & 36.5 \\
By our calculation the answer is 0.040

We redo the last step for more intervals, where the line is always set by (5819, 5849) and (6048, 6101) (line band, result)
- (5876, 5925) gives 0.17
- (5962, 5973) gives 0.09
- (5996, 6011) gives 0.08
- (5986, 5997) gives 0.03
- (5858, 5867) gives 0.11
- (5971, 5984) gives 0.03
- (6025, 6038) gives 0.07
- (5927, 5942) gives 0.01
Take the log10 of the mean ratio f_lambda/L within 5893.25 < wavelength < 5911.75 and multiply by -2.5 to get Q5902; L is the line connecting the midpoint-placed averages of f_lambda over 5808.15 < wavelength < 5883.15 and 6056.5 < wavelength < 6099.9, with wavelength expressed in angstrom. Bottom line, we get 0.28 mag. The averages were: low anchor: 37.3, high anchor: 34.6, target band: 28.2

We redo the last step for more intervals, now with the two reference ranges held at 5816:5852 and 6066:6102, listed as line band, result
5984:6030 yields 0.036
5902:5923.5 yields 0.255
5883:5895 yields 0.093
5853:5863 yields 0.047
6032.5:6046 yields 0.026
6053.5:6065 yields -0.050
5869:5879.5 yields -0.009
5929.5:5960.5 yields 0.020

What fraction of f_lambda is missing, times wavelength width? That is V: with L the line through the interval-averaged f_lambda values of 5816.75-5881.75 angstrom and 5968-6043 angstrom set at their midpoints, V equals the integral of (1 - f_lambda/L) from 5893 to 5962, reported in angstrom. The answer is 5.5 angstrom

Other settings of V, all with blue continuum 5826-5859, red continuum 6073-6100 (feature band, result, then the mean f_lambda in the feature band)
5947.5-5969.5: 0.9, 34.5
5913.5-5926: 1.4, 32.7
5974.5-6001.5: 0.6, 34.8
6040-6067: -0.8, 35.5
